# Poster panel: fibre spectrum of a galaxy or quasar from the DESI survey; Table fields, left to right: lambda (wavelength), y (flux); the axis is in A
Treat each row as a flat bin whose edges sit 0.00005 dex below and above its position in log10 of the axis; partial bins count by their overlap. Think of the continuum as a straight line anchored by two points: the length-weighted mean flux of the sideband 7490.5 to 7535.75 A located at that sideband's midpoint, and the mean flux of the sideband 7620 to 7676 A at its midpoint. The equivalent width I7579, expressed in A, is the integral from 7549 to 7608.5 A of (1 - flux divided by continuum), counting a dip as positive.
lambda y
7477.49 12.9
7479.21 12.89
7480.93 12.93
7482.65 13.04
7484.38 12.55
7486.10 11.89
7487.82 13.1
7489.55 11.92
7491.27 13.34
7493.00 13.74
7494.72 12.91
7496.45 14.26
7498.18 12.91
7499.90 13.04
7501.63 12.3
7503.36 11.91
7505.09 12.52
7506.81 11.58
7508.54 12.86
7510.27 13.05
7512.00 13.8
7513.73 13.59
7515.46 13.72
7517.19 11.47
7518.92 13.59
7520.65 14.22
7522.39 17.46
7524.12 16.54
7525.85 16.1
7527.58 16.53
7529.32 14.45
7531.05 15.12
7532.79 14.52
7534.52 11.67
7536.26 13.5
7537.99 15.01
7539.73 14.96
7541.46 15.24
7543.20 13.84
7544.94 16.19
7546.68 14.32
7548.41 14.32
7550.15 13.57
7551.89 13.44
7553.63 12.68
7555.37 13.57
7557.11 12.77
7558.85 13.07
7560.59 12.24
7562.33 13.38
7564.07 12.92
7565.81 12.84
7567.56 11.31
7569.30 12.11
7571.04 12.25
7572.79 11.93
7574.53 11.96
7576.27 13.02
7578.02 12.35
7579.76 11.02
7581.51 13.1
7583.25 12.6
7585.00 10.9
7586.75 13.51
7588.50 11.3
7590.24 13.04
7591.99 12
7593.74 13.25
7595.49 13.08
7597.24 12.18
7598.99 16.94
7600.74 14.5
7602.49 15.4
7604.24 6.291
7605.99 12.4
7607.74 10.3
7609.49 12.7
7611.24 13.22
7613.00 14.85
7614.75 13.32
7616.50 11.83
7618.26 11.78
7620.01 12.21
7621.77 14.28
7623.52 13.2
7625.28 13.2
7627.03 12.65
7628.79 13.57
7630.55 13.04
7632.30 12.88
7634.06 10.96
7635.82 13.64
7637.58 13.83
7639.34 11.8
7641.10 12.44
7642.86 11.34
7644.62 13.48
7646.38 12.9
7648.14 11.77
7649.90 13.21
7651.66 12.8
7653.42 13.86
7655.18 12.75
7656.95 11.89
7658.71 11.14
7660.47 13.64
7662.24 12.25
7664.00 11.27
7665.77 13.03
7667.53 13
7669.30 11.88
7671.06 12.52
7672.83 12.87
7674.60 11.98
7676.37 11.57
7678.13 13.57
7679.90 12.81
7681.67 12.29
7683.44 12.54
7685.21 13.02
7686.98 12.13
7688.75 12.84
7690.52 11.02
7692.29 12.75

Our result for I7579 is 2.9 A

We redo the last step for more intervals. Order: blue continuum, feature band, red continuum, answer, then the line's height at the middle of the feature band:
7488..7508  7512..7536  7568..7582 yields -3.7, 12.6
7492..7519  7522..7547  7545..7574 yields -3.9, 13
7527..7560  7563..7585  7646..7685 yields 2.4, 13.7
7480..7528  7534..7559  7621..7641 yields -1.2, 13.3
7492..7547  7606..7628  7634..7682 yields 0.3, 13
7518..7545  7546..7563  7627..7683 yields 1.3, 14.5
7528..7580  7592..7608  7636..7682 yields 0.3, 13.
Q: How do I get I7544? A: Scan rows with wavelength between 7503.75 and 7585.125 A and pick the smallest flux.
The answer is 10.9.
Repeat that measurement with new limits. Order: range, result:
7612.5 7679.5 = 10.96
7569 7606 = 6.291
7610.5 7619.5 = 11.78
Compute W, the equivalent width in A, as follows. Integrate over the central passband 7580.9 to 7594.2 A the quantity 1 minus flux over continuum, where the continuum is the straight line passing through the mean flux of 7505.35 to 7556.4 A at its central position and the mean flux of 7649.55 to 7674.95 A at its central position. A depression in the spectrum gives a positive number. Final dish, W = 1.01 A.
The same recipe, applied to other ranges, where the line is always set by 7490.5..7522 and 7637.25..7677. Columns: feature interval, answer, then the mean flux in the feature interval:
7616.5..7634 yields -0.3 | 12.8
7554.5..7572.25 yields 0.3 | 12.6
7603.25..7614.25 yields 0.8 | 11.7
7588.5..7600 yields -0.5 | 13.3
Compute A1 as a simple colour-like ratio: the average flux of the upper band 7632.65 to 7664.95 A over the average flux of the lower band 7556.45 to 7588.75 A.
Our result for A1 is 1.01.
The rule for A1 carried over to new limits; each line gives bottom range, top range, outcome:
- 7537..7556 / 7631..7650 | 0.88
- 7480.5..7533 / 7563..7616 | 0.92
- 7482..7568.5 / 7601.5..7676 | 0.92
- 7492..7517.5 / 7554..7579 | 0.97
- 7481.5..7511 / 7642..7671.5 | 0.98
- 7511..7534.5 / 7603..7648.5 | 0.86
